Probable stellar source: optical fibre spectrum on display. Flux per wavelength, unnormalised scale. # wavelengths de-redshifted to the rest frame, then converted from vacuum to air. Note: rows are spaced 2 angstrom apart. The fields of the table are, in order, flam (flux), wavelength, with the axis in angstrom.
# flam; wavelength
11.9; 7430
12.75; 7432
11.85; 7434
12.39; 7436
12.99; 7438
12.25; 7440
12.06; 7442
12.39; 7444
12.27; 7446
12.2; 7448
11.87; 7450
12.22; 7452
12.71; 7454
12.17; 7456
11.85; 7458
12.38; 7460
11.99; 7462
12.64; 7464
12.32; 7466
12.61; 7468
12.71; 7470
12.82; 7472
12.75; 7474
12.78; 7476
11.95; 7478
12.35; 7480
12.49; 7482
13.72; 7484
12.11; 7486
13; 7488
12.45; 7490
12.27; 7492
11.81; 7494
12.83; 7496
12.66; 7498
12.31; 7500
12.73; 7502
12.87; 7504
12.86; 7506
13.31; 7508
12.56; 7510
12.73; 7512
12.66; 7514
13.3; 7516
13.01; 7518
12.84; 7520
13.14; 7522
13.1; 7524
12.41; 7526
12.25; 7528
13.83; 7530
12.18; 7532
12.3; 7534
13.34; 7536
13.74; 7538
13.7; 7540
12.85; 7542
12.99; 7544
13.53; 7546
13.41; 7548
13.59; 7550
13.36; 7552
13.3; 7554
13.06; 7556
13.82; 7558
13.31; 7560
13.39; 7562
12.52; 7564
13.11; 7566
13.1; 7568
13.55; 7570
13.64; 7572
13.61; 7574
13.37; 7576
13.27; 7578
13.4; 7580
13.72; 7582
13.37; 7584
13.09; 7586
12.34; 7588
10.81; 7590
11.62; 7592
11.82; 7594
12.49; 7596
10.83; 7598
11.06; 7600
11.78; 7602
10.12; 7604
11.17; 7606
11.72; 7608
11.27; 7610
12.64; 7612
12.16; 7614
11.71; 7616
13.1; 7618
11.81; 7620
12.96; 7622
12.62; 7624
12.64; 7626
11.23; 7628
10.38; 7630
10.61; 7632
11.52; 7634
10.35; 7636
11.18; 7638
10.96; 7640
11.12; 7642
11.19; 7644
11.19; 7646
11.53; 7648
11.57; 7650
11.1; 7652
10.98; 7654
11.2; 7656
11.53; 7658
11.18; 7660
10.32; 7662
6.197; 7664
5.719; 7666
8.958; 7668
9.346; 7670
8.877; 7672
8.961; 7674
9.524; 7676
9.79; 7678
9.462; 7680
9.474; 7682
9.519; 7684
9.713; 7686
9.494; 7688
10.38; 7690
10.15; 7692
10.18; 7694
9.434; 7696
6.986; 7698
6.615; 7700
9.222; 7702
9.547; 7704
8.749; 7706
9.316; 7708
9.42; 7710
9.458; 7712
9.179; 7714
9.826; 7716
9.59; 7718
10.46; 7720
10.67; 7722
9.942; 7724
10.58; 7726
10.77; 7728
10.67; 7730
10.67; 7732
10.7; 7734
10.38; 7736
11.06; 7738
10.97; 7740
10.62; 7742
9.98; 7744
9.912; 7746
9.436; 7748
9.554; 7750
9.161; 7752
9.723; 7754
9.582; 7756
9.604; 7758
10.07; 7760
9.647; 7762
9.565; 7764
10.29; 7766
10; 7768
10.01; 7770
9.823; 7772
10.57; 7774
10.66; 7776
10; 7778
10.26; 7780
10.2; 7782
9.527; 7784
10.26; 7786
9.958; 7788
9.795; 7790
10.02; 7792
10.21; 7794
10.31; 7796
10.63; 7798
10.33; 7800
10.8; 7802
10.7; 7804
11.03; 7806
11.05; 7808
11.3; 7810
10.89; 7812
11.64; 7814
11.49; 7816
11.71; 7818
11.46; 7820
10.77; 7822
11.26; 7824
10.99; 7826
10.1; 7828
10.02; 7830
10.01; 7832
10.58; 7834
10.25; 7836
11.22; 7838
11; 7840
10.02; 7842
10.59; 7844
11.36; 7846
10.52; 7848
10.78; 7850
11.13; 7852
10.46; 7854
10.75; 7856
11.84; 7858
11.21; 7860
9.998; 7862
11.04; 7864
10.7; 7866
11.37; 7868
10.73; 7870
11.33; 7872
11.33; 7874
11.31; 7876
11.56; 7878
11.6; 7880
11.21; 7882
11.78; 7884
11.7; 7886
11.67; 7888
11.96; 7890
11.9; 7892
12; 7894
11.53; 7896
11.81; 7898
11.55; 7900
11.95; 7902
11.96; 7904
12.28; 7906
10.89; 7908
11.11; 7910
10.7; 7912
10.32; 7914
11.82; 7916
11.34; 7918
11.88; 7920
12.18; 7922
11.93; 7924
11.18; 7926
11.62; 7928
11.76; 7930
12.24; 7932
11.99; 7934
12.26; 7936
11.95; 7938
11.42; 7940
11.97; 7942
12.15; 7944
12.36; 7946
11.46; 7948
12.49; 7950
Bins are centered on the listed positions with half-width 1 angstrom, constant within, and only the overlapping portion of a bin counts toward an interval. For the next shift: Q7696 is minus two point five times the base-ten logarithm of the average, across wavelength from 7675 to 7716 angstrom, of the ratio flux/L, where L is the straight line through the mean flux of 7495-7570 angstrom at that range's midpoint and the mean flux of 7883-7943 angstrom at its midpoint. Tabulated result 0.32 mag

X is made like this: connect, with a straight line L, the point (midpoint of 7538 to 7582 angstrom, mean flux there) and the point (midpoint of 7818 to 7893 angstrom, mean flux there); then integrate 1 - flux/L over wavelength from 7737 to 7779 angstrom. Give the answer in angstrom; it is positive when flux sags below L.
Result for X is 6.3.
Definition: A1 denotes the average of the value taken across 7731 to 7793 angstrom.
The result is 10.1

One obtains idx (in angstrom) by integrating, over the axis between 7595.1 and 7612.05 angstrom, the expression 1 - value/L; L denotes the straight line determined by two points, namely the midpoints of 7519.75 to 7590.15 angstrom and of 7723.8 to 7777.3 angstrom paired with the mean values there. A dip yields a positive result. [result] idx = 1.40 angstrom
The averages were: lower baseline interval 13.2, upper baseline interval 10.1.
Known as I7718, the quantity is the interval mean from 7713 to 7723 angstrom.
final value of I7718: 9.95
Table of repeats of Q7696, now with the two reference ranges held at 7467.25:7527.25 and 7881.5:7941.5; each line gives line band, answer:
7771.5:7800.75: 0.18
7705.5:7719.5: 0.28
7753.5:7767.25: 0.23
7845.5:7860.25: 0.08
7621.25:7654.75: 0.09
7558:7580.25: -0.07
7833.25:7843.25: 0.12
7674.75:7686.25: 0.27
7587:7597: 0.06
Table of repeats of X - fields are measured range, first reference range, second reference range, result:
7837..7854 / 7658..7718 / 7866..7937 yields 0.23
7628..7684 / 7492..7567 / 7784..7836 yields 8.35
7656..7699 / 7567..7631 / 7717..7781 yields 7.01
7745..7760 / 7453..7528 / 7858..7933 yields 2.88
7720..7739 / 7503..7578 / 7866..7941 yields 2.66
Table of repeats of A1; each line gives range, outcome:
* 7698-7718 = 8.96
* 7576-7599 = 12.5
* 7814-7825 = 11.4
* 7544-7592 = 13.2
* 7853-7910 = 11.4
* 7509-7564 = 13.1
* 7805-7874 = 10.9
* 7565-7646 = 12.1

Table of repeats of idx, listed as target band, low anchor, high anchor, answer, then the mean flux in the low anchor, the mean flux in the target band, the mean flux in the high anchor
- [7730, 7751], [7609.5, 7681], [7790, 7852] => 0.8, 10.7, 10.3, 10.8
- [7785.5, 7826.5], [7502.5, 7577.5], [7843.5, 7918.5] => 3.2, 13.1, 10.8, 11.3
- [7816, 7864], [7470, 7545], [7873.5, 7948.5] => 4.3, 12.8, 10.8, 11.7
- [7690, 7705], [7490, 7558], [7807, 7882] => 3.7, 12.9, 8.98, 11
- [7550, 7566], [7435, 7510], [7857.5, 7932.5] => -1.3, 12.5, 13.3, 11.5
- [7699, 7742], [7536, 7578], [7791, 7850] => 6.7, 13.3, 9.91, 10.8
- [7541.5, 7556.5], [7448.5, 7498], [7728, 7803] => -1.8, 12.5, 13.3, 10.1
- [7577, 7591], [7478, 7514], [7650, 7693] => -2.2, 12.6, 12.9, 9.66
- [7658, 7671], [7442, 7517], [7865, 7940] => 3.5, 12.5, 8.84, 11.6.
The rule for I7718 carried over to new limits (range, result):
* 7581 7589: 13.1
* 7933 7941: 11.9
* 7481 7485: 13.1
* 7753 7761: 9.74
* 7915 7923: 11.8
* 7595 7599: 11.7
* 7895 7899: 11.7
